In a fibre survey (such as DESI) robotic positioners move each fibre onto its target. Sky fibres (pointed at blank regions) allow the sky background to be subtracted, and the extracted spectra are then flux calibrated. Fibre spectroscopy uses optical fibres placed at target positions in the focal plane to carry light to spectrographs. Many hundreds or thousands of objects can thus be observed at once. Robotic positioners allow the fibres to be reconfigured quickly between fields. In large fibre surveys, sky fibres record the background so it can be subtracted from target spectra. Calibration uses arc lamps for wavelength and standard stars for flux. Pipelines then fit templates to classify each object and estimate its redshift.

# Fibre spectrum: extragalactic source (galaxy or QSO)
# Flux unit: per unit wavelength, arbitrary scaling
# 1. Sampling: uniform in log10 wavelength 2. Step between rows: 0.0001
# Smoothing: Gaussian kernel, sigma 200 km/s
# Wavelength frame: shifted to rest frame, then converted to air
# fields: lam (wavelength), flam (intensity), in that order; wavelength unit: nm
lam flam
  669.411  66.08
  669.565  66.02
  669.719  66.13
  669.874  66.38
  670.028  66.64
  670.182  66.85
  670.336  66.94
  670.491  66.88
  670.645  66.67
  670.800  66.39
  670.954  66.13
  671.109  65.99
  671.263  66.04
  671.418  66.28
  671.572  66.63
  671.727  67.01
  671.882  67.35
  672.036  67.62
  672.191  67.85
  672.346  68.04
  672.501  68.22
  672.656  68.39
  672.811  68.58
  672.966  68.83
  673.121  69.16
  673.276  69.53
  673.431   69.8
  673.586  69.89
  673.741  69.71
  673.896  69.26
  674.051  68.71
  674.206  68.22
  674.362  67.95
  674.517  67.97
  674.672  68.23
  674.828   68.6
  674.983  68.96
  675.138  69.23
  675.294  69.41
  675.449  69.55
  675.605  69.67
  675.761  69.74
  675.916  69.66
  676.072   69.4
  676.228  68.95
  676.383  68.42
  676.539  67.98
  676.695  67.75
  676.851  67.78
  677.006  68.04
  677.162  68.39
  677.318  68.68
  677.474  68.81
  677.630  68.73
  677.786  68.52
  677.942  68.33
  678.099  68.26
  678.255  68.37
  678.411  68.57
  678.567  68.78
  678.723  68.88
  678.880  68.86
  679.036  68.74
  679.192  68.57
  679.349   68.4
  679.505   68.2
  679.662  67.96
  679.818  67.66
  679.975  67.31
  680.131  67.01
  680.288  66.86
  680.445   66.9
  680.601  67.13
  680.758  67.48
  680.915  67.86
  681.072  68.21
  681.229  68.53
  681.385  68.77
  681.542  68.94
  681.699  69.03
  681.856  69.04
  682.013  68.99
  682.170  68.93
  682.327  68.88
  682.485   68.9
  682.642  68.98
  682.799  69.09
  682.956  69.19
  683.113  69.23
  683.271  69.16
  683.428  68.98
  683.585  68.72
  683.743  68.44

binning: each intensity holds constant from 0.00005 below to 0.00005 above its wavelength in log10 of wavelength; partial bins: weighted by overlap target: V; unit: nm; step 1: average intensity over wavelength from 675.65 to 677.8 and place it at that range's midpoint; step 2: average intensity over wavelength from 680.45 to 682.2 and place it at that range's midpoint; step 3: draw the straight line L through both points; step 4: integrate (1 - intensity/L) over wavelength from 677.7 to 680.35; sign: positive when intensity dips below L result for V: 0.01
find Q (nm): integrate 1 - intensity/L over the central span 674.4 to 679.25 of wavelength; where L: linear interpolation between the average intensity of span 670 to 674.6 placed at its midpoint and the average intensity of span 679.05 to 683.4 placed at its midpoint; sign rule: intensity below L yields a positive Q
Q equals -0.04 nm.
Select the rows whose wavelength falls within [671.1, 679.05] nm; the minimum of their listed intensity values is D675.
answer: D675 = 65.99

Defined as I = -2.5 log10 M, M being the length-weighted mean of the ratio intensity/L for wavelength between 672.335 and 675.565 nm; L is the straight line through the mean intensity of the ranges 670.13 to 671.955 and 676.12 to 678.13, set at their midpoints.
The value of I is -0.02 mag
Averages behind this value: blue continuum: 66.6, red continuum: 68.4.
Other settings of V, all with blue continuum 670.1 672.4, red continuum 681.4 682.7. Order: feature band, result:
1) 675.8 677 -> -0.013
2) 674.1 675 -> -0.011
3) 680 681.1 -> 0.021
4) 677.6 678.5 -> -0.004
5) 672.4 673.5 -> -0.028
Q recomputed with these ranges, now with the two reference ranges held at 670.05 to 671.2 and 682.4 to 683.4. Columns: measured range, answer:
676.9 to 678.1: -0.01 nm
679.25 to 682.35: 0.02 nm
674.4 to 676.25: -0.04 nm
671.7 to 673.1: -0.02 nm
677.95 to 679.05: -0.01 nm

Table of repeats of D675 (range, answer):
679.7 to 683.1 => 66.86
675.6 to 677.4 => 67.75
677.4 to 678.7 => 68.26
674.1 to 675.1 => 67.95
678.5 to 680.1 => 67.31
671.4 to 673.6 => 66.28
